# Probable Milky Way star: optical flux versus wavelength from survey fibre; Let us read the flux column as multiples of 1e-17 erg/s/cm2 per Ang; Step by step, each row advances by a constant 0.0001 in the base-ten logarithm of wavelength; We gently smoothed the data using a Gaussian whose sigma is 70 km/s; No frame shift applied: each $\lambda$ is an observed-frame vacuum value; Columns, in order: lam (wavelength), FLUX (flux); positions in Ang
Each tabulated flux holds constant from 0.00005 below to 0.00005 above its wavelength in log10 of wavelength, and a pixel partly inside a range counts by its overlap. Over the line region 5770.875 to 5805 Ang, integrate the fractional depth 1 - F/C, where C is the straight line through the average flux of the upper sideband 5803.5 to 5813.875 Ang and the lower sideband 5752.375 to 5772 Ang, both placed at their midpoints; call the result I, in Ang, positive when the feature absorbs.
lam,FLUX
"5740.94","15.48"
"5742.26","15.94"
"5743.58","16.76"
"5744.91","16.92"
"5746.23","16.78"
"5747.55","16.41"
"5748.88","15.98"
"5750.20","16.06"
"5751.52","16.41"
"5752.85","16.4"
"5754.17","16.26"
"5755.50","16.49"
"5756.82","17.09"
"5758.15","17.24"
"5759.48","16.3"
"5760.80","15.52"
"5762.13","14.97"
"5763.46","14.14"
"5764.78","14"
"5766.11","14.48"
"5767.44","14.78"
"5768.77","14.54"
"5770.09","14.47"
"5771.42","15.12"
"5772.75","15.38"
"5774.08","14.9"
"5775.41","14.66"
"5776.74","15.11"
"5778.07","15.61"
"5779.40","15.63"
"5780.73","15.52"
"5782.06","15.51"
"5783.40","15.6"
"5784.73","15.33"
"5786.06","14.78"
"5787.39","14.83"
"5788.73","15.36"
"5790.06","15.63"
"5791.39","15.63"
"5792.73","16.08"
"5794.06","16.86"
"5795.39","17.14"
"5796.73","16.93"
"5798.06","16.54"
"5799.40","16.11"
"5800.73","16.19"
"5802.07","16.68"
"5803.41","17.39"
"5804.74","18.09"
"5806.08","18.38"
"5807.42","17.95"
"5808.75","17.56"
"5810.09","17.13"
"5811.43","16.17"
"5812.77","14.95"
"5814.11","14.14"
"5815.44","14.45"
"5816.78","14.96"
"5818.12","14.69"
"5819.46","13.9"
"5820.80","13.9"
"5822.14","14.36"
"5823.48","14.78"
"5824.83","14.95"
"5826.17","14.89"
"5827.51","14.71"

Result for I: 1.0 Ang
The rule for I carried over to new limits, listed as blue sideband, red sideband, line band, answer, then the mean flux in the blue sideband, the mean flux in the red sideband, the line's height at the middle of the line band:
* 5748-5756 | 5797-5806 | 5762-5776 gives 1.6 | 16.3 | 16.9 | 16.5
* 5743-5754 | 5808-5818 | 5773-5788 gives 0.7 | 16.5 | 15.6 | 16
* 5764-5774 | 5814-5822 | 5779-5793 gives -0.8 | 14.7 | 14.4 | 14.6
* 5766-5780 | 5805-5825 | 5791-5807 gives -1.6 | 15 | 15.5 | 15.3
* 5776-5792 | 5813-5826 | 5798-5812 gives -2.2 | 15.4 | 14.5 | 14.9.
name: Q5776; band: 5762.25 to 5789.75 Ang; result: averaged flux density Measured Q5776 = 15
